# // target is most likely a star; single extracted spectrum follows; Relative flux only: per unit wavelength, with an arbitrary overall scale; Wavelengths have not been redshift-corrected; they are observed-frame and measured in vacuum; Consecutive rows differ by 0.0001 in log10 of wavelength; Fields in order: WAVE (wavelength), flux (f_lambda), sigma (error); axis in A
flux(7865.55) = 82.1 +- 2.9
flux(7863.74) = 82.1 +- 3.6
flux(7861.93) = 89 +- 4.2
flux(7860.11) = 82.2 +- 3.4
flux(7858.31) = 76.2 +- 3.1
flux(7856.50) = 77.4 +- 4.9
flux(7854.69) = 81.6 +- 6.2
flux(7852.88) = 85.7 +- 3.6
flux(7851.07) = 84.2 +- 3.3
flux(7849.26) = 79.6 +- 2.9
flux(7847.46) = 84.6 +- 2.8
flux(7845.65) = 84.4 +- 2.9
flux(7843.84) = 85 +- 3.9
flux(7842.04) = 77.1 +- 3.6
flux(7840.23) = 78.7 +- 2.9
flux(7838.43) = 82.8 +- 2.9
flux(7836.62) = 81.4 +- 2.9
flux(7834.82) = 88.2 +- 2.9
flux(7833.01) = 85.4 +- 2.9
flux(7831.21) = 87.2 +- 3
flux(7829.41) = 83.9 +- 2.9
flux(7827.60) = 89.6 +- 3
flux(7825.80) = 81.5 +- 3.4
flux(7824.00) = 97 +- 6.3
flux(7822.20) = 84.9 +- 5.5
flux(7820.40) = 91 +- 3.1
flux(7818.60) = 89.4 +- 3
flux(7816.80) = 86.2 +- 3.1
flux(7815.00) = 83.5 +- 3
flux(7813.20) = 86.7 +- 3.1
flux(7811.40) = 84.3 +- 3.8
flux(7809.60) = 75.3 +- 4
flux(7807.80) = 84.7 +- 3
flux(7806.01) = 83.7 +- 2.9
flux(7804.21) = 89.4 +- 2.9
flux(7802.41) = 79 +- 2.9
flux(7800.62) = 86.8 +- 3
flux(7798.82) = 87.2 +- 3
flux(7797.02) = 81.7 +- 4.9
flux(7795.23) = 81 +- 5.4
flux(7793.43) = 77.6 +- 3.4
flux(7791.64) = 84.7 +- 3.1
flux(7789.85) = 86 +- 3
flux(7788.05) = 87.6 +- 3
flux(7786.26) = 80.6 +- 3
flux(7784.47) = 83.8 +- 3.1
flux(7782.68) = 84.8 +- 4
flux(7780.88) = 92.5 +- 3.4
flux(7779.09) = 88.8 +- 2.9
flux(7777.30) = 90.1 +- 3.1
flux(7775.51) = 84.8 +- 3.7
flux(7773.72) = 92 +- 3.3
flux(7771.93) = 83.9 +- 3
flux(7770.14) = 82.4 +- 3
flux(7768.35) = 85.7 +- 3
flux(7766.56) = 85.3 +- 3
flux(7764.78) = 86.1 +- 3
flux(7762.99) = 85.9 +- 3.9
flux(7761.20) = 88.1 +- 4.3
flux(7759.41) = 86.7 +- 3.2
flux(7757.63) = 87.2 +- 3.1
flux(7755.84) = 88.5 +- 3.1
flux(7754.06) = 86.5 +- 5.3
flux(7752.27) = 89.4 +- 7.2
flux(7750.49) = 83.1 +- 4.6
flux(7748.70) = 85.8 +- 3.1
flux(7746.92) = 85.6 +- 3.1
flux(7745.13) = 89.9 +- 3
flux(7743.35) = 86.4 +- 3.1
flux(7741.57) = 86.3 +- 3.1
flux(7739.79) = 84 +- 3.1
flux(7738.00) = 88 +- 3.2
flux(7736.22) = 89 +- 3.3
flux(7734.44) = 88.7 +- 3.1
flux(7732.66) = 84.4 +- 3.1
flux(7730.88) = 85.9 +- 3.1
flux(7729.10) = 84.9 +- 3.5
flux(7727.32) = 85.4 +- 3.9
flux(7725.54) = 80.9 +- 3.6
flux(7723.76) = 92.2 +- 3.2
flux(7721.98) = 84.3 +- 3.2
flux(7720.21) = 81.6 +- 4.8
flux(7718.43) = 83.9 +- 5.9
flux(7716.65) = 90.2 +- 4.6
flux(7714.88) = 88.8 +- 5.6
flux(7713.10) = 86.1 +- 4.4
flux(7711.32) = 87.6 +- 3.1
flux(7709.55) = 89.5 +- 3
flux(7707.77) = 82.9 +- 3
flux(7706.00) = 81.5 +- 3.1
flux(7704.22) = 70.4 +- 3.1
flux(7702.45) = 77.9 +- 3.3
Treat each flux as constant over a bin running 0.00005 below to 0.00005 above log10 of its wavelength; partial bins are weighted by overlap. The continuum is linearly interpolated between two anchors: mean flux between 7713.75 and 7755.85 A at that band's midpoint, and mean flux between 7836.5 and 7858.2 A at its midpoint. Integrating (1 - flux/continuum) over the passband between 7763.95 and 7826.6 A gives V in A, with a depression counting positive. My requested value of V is -1.20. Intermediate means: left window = 86.4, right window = 81.7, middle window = 85.4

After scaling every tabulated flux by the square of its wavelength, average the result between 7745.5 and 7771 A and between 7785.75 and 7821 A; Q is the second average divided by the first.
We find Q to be 0.99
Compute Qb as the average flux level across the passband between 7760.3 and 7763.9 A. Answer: 86.8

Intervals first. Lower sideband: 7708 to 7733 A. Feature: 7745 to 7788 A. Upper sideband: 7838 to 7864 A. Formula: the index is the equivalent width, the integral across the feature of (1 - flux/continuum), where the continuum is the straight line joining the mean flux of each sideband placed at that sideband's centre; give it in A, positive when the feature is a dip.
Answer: -1.0 A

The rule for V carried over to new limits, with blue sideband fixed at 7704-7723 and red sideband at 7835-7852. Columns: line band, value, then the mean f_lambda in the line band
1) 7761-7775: -0.4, 86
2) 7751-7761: -0.4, 87.6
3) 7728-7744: -0.4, 86.4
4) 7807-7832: -1.0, 86.1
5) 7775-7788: -0.5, 86.6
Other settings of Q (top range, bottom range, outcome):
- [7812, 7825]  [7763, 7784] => 1.03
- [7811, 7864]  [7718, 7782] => 1.00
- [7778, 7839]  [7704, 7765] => 1.01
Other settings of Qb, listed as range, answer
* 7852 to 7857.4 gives 81.5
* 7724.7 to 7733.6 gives 84.3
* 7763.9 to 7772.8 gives 84.7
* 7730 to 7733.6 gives 85.2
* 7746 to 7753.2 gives 85.9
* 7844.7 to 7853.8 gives 83.6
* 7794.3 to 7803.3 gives 83.1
